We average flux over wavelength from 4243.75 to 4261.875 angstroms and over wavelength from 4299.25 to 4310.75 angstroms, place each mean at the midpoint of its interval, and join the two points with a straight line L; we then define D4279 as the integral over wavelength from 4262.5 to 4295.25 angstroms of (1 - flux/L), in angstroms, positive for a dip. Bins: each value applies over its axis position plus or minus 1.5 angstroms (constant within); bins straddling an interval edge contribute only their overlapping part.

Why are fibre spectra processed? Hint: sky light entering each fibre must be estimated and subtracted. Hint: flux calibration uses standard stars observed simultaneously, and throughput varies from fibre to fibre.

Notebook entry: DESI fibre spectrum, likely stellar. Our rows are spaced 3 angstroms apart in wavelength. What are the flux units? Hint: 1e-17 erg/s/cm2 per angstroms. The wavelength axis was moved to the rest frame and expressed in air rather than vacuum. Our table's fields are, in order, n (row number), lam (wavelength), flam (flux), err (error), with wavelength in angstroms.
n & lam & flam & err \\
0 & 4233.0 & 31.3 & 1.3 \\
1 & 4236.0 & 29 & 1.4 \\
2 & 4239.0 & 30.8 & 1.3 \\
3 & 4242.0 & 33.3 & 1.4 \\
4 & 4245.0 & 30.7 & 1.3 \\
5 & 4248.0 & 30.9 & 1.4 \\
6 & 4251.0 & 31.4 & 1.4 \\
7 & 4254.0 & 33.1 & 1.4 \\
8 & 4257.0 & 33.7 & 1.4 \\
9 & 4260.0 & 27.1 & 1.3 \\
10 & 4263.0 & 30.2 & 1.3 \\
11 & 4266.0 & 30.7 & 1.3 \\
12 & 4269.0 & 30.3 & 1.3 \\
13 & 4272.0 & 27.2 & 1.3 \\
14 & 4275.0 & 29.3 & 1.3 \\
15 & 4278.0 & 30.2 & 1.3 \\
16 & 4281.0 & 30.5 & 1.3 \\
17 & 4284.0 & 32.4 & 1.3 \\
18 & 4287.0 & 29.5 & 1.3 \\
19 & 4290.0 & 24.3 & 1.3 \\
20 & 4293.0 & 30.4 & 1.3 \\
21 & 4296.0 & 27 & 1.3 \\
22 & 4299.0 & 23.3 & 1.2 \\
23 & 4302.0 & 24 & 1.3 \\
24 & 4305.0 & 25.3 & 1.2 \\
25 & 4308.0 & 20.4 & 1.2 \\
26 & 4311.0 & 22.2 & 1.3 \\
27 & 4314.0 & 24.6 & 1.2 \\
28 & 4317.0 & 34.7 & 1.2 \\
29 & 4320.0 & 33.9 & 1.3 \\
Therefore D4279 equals -2.9 angstroms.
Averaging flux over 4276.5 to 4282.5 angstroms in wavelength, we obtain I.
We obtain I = 30.3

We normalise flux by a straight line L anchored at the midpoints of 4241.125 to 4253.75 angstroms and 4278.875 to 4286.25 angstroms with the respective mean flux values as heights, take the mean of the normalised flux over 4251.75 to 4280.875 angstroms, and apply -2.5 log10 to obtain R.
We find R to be 0.04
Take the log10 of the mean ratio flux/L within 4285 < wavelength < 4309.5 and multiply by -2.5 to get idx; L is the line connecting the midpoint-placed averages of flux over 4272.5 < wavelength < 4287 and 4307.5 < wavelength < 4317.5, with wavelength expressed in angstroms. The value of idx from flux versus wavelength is 0.08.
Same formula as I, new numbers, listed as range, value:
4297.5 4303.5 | 23.7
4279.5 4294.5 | 29.4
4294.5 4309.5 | 24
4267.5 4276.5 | 28.9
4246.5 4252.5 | 31.1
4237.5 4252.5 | 31.4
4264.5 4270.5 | 30.5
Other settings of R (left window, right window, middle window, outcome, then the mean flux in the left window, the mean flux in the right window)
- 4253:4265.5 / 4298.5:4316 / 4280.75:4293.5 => -0.10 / 30.9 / 23.6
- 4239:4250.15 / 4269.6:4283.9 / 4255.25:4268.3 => 0.00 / 31.5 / 29.7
